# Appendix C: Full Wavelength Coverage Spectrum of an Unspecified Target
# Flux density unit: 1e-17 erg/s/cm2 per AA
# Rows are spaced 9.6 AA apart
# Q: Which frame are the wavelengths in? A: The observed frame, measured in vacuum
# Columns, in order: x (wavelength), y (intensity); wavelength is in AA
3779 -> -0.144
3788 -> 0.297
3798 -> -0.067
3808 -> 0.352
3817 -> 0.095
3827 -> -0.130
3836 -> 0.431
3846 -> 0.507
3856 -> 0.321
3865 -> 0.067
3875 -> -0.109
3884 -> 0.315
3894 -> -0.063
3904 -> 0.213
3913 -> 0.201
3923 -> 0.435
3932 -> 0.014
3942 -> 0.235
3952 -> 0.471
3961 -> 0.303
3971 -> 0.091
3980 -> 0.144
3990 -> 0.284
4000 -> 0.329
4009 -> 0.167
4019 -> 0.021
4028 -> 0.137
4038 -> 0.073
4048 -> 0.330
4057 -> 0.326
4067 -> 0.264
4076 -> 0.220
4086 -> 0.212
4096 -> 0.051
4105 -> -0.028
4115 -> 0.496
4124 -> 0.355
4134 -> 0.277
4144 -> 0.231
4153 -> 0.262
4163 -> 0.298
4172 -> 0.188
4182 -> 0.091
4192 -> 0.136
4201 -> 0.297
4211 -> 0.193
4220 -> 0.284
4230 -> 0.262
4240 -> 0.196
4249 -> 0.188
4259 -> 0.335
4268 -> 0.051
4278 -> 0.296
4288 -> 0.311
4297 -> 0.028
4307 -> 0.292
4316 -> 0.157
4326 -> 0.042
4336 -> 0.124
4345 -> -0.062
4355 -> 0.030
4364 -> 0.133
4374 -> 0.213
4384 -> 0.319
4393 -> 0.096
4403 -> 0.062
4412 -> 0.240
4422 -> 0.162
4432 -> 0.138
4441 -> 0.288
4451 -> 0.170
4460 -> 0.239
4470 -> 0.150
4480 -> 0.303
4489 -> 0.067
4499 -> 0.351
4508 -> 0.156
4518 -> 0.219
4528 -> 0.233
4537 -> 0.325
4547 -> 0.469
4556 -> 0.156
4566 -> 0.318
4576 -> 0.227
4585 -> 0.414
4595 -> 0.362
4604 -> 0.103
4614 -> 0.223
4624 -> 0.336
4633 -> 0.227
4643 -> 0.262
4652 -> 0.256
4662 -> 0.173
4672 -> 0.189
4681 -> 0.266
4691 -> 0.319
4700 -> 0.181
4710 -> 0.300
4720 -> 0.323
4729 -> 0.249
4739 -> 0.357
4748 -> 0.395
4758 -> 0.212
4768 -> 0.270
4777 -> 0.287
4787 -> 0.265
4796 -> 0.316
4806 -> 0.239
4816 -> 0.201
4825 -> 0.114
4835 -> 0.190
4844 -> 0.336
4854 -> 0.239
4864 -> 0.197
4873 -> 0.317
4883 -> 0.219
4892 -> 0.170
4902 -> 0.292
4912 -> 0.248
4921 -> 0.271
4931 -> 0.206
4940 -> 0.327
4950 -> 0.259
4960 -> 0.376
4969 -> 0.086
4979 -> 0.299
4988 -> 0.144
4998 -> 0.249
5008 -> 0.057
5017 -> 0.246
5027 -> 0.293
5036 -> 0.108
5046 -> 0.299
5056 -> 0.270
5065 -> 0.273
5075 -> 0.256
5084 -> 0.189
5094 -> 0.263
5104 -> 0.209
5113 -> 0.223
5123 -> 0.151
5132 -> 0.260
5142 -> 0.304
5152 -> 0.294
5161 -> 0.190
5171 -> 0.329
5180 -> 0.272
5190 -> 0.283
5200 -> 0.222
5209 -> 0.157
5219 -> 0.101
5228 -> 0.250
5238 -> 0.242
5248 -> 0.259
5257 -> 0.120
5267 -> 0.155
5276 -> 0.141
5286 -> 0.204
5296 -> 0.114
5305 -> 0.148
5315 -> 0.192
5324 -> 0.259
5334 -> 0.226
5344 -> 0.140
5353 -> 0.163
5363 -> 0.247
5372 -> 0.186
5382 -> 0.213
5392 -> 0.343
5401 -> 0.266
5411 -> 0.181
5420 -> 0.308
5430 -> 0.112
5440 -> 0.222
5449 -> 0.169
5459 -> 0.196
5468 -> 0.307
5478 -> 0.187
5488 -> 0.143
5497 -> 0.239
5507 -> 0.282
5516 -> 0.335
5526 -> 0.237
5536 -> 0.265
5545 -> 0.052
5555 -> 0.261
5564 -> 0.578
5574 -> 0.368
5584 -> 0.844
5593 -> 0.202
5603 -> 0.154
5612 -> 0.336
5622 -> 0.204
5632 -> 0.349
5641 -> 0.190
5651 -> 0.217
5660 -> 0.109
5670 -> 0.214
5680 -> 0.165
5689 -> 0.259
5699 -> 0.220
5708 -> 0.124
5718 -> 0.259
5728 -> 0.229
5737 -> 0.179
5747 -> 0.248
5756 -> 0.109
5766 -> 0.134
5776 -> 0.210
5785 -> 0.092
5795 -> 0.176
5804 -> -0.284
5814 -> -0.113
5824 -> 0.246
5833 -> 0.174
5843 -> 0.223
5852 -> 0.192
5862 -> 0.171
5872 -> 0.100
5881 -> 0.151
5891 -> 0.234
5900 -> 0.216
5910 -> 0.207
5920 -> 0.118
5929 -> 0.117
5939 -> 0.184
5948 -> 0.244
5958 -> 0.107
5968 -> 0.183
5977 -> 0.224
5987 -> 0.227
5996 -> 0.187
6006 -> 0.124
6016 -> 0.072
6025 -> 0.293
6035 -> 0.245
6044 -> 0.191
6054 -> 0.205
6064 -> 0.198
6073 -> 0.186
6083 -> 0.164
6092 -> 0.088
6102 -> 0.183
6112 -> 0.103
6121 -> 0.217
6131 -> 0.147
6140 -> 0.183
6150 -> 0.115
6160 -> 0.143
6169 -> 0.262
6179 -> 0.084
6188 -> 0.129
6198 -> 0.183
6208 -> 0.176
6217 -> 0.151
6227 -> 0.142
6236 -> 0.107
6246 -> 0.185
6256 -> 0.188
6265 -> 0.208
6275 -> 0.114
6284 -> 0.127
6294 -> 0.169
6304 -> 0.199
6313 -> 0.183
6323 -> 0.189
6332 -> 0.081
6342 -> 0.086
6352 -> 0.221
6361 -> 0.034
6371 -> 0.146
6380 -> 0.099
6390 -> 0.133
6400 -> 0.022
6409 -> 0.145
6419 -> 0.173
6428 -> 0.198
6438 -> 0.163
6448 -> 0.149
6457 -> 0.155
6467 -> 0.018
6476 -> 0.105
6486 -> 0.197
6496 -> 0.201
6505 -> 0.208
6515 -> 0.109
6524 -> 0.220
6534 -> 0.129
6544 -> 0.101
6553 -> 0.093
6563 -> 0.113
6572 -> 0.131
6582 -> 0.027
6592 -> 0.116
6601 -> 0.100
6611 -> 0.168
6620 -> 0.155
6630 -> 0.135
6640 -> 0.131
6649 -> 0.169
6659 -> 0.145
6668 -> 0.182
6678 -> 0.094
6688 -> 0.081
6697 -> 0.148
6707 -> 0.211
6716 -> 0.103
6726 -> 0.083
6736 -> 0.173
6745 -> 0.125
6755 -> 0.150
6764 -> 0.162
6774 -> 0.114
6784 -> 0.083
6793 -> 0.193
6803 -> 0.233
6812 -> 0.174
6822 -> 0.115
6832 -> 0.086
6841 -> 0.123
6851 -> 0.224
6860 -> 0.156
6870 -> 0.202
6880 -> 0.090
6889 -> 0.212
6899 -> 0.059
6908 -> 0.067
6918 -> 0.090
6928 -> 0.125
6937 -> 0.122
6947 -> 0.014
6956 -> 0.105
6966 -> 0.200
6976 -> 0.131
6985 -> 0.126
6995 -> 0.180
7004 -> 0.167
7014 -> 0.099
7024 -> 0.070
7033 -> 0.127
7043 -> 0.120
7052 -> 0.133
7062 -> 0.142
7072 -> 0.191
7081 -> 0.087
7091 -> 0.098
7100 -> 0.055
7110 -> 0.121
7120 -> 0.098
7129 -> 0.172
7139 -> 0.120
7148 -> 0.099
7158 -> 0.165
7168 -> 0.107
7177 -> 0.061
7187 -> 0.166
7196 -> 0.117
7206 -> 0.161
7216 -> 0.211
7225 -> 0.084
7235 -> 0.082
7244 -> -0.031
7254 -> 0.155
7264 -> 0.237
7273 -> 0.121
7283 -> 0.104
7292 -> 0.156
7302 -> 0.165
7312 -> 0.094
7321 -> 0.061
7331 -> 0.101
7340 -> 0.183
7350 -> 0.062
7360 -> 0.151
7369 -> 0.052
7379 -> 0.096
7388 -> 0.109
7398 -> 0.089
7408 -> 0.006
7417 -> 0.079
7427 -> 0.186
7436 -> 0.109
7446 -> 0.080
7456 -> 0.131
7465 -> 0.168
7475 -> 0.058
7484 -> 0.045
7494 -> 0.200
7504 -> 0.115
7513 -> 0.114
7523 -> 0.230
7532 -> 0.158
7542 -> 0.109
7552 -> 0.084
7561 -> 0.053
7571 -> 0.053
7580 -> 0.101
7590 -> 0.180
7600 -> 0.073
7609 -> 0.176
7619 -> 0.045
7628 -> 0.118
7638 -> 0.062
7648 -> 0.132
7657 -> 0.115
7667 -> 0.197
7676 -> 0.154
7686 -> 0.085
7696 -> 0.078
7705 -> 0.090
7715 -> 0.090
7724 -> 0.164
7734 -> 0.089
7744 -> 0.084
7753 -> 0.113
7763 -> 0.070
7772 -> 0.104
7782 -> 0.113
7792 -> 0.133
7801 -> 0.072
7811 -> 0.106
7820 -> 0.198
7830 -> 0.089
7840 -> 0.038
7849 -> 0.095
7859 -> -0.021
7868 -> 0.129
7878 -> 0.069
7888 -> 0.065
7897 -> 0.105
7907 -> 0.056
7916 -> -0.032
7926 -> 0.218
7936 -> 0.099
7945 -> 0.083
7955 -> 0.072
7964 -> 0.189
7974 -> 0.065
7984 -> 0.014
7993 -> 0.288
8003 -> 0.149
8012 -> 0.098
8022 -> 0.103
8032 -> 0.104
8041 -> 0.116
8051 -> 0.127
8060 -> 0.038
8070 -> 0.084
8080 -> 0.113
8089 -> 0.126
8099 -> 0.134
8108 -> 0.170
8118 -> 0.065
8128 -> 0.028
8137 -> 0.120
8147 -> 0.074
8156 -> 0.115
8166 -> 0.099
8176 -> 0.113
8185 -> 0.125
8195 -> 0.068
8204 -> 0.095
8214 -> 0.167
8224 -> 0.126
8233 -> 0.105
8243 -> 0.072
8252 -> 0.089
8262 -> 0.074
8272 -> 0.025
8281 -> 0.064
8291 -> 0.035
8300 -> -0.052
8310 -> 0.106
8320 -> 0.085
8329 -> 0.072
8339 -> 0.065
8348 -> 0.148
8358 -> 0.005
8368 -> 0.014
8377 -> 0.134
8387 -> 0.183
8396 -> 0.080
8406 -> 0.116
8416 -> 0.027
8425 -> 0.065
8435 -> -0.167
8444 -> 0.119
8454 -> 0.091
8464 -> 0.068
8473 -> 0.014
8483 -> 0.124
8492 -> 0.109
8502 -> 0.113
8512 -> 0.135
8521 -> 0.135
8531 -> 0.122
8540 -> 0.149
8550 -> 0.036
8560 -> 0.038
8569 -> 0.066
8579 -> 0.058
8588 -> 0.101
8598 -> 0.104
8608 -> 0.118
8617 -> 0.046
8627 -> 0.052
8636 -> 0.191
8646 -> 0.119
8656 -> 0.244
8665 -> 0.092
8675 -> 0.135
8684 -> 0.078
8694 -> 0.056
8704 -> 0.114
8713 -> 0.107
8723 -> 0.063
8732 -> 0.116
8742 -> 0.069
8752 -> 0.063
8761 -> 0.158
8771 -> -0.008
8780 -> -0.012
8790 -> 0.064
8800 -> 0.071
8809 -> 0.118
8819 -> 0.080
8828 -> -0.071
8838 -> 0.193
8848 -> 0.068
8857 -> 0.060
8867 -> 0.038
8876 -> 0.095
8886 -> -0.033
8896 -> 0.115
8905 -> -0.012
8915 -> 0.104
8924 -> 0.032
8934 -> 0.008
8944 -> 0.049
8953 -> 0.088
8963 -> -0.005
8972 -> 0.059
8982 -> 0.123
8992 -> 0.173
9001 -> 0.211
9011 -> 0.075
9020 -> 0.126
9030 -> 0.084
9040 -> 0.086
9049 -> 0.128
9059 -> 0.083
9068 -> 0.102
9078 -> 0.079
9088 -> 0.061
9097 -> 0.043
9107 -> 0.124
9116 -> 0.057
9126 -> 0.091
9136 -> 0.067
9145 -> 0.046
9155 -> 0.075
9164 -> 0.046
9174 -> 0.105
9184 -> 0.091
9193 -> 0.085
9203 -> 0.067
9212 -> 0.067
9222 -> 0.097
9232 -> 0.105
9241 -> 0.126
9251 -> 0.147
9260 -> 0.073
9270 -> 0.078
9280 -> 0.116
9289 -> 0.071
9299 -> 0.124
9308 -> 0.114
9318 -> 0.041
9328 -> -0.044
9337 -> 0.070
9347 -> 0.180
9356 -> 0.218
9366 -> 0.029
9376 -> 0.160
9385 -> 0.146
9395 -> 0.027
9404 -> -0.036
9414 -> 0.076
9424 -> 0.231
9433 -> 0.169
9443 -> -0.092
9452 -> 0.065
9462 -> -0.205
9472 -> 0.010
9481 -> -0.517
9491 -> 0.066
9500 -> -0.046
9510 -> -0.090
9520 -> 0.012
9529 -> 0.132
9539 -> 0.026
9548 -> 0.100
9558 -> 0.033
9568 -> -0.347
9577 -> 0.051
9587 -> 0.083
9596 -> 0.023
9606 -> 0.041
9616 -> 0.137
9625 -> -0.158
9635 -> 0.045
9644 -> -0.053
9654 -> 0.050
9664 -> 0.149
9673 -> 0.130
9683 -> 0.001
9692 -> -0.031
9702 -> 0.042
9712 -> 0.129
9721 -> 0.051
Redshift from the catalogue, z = 0.111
